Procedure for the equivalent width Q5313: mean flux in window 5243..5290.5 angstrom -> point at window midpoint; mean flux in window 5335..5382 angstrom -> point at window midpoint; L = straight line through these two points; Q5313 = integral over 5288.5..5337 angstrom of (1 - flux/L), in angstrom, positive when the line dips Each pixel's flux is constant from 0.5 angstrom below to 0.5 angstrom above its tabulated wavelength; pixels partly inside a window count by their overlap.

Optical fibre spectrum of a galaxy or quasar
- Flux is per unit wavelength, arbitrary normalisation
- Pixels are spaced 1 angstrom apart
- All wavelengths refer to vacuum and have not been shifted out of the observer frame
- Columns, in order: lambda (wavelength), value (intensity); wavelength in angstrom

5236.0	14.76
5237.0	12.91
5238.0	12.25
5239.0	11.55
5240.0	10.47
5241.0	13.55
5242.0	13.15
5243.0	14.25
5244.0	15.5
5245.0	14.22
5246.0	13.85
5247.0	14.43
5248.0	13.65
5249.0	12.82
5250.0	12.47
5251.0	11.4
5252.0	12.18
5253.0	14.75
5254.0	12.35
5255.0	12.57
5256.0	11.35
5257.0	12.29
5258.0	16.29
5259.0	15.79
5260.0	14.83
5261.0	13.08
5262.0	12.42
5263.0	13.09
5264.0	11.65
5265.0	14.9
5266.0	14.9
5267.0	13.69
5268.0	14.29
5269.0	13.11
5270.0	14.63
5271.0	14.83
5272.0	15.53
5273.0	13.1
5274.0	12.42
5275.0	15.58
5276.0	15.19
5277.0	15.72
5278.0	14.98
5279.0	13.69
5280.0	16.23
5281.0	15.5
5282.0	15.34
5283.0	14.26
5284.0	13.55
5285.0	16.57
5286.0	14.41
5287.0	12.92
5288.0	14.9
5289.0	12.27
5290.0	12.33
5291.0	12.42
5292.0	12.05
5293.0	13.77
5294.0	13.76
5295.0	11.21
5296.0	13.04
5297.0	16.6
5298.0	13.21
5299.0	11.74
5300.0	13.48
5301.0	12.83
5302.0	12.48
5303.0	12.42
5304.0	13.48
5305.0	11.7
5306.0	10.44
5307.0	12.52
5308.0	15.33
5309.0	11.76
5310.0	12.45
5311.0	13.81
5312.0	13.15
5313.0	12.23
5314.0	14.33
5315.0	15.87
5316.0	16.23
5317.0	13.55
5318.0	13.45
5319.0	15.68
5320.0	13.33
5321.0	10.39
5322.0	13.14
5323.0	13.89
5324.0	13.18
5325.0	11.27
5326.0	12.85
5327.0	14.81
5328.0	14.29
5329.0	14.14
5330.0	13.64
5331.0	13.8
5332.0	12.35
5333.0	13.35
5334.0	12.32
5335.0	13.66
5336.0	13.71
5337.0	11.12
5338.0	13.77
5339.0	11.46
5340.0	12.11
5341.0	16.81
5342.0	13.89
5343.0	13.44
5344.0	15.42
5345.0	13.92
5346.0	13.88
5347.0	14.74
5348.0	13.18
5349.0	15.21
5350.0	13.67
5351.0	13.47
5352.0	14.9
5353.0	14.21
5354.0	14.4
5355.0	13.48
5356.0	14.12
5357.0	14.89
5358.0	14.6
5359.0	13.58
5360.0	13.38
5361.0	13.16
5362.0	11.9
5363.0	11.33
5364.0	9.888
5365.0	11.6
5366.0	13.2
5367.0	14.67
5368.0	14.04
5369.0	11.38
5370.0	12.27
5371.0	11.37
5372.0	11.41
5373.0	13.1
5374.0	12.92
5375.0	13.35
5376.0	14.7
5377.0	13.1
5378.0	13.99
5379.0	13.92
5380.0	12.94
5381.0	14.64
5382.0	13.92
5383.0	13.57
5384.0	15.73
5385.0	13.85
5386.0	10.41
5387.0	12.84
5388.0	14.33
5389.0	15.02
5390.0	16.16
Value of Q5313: 1.8 angstrom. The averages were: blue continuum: 14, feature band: 13.2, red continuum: 13.4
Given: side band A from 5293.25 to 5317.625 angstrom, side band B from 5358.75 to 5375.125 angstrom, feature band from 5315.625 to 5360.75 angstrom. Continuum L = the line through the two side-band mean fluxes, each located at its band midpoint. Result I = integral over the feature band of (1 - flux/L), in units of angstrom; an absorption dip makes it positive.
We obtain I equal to -3.1 angstrom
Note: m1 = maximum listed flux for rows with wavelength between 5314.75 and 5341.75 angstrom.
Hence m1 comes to 16.81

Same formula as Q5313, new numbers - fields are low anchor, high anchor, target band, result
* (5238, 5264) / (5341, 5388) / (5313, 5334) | -0.3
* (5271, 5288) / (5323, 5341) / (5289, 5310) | 2.0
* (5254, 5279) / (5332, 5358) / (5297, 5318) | 1.0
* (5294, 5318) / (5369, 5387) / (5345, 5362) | -1.0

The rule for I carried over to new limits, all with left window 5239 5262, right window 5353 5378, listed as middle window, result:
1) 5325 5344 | -0.4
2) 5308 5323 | -0.5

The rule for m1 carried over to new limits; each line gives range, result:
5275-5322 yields 16.6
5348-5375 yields 15.21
